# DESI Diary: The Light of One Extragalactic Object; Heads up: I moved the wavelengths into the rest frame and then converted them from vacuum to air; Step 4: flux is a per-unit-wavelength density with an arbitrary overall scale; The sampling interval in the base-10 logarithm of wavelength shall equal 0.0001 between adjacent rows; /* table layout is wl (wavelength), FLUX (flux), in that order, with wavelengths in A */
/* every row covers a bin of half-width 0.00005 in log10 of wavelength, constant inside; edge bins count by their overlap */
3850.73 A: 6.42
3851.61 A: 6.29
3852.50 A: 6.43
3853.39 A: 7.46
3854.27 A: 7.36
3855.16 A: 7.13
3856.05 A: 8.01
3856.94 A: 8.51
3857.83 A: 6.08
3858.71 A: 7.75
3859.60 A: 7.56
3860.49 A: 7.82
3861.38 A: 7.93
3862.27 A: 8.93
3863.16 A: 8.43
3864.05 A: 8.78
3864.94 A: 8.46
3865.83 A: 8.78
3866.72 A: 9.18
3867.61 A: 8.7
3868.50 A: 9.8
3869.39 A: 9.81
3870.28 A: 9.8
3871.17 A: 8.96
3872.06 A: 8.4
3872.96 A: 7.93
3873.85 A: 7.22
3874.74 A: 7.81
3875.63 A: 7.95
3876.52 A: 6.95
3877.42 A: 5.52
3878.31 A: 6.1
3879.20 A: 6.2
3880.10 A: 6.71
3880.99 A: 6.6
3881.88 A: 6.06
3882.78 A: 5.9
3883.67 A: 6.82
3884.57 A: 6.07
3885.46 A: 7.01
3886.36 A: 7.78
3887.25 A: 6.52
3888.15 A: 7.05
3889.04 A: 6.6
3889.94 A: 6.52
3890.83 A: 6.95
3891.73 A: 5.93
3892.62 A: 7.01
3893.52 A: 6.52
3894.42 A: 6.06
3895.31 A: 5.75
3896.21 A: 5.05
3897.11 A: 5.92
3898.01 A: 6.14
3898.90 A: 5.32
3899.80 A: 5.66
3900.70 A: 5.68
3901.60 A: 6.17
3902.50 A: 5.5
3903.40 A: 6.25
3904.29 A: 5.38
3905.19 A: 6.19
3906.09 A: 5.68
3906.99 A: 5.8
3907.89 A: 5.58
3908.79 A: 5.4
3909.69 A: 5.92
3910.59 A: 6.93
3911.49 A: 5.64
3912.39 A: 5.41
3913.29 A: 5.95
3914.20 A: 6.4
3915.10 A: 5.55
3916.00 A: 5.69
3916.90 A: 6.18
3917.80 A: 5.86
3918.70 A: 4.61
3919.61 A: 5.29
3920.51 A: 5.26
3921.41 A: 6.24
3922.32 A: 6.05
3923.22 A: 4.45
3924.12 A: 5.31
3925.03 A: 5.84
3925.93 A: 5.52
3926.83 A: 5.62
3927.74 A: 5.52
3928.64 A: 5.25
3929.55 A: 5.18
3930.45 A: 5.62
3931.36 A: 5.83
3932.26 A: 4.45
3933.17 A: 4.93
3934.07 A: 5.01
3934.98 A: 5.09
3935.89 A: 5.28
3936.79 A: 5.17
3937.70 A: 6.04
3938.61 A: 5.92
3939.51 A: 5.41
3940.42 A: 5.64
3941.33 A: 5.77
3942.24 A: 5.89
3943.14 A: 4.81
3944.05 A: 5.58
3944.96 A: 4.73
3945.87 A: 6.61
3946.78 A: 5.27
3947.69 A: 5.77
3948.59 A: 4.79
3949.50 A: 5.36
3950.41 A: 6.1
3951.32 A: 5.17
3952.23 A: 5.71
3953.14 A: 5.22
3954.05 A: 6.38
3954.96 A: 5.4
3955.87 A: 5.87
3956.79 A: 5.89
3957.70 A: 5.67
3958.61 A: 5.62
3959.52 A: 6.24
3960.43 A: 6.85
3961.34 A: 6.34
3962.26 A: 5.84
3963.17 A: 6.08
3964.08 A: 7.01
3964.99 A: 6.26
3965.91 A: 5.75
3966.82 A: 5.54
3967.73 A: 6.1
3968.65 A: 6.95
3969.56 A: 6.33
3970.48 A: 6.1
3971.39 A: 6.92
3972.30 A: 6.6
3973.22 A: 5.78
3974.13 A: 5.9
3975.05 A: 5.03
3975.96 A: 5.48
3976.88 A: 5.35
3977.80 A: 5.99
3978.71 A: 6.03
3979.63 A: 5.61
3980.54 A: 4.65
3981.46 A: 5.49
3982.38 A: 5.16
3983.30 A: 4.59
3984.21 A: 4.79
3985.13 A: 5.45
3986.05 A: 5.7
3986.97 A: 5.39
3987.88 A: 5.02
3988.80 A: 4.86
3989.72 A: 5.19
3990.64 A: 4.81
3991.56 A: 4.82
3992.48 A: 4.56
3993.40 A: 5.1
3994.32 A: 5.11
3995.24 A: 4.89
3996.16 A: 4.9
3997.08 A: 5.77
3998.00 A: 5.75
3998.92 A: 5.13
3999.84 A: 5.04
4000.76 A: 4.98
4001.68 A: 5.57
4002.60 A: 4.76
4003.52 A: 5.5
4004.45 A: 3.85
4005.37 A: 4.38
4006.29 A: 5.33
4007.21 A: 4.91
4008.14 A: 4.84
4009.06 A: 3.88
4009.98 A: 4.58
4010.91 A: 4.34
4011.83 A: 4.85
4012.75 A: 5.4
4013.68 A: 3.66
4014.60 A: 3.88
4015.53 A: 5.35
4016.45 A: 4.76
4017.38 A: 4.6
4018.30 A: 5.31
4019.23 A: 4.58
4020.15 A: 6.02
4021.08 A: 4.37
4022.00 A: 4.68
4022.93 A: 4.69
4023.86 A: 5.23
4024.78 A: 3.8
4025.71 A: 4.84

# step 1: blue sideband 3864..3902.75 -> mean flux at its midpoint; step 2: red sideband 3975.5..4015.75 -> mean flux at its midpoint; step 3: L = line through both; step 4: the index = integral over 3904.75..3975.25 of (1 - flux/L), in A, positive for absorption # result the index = 3.0 A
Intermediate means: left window 7.02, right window 5.01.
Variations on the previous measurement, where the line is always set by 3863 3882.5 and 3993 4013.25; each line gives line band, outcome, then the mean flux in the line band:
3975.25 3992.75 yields 0.5 A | 5.21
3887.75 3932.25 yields 7.9 A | 5.81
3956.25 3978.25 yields -1.2 A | 6.06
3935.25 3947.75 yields 1.5 A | 5.55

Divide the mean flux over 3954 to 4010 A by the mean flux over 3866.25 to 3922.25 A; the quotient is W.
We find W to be 0.84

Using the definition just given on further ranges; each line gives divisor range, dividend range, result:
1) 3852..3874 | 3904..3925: 0.69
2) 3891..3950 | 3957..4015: 0.95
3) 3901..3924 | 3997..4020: 0.85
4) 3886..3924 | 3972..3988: 0.92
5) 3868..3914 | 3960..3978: 0.93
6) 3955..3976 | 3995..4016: 0.80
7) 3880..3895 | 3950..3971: 0.91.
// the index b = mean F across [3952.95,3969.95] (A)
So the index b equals 6.08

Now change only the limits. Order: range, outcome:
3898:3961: 5.62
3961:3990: 5.73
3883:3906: 6.22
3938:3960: 5.62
